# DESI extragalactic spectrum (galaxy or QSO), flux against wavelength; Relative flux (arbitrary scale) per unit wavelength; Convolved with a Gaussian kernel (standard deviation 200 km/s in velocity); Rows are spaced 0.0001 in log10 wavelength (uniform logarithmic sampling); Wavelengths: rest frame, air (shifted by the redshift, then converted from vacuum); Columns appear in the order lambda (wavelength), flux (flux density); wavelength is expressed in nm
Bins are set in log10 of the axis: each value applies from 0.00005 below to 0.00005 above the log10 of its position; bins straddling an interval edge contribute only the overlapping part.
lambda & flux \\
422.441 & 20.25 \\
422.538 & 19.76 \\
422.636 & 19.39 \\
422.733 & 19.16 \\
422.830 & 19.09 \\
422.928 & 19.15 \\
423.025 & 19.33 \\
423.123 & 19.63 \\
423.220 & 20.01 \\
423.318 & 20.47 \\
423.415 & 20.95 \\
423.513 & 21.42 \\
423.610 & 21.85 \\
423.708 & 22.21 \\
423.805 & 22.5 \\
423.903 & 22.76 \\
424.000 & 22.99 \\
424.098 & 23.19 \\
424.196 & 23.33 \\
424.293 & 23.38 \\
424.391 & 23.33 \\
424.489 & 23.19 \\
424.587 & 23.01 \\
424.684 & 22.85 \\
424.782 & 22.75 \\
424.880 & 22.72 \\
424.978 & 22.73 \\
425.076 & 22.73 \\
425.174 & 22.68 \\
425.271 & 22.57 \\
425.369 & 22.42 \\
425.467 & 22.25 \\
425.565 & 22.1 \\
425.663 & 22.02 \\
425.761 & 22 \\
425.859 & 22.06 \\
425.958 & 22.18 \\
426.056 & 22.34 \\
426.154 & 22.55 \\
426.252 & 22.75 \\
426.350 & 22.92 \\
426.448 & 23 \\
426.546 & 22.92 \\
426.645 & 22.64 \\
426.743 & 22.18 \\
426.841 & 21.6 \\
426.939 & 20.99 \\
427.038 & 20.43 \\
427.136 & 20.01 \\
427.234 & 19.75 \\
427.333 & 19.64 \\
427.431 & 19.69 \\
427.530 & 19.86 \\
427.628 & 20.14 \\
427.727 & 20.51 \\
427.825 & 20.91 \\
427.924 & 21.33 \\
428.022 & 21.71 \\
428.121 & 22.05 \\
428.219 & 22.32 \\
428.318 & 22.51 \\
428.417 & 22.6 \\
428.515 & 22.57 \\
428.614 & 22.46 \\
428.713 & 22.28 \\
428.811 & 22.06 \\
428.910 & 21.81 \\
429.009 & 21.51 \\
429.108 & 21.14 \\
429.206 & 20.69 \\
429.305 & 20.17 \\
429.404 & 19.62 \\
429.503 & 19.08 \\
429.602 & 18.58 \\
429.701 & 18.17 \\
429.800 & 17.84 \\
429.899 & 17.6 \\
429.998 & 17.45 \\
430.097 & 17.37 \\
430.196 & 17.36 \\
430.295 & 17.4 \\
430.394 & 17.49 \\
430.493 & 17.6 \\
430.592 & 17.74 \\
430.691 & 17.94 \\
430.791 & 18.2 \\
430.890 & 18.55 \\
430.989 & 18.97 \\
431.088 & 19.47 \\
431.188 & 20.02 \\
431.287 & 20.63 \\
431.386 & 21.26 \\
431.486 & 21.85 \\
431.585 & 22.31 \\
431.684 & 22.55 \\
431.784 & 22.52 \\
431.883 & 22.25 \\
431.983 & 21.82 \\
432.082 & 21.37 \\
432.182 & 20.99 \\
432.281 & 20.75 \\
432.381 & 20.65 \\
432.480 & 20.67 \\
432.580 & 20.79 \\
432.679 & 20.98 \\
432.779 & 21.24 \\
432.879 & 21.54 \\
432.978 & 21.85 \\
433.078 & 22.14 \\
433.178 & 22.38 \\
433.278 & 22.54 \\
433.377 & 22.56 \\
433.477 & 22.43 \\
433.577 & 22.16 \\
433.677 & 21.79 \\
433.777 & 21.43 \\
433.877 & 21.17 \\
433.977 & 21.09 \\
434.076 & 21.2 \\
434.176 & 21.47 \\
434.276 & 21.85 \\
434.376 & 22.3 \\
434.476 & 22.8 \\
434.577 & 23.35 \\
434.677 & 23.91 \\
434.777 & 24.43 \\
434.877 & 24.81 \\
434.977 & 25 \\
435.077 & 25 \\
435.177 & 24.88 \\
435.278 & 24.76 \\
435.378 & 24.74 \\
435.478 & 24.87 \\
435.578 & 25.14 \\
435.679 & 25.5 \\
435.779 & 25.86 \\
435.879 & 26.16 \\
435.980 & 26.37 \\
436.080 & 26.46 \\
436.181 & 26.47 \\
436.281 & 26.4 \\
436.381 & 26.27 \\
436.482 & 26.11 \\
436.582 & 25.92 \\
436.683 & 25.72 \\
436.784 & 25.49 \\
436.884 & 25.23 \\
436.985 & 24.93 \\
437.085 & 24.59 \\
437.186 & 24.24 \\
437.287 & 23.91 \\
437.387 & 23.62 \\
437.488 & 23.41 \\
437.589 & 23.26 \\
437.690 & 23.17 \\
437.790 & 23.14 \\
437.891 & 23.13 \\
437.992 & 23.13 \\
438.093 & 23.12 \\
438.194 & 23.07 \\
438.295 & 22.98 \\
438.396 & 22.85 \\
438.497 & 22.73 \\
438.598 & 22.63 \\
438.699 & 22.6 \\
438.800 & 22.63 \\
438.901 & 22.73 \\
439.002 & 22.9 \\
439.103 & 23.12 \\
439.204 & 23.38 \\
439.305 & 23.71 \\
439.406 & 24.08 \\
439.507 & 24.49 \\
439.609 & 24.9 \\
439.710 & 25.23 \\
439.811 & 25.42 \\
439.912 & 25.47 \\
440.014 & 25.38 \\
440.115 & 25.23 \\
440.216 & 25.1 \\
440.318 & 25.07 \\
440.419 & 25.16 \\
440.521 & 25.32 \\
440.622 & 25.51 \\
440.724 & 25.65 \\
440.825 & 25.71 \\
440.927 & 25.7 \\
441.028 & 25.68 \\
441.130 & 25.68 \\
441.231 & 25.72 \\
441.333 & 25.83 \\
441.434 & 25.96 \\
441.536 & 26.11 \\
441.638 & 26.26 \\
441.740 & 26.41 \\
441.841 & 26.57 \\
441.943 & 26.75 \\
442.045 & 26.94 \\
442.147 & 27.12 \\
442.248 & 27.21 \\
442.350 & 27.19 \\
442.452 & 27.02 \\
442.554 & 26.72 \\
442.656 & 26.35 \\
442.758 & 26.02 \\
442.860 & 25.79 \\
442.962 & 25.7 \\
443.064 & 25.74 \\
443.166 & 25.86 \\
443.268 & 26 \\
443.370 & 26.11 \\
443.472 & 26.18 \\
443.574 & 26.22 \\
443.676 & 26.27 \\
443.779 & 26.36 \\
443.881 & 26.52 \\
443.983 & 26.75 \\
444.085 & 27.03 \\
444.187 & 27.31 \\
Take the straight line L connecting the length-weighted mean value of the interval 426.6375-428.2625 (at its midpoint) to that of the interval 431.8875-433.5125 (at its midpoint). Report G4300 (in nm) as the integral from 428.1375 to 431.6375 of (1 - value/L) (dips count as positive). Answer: 0.22 nm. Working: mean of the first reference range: 20.9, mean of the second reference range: 21.6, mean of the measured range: 19.9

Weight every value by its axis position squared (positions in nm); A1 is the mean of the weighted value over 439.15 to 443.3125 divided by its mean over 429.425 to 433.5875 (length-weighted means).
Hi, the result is 1.3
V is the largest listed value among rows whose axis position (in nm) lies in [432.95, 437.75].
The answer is 26.47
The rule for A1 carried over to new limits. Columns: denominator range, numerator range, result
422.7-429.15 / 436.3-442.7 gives 1.22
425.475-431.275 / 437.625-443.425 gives 1.29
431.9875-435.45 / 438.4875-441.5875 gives 1.14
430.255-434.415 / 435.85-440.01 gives 1.19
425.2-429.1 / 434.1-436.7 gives 1.19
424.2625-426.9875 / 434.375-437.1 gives 1.17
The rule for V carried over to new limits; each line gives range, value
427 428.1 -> 21.71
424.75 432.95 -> 23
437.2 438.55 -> 23.91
